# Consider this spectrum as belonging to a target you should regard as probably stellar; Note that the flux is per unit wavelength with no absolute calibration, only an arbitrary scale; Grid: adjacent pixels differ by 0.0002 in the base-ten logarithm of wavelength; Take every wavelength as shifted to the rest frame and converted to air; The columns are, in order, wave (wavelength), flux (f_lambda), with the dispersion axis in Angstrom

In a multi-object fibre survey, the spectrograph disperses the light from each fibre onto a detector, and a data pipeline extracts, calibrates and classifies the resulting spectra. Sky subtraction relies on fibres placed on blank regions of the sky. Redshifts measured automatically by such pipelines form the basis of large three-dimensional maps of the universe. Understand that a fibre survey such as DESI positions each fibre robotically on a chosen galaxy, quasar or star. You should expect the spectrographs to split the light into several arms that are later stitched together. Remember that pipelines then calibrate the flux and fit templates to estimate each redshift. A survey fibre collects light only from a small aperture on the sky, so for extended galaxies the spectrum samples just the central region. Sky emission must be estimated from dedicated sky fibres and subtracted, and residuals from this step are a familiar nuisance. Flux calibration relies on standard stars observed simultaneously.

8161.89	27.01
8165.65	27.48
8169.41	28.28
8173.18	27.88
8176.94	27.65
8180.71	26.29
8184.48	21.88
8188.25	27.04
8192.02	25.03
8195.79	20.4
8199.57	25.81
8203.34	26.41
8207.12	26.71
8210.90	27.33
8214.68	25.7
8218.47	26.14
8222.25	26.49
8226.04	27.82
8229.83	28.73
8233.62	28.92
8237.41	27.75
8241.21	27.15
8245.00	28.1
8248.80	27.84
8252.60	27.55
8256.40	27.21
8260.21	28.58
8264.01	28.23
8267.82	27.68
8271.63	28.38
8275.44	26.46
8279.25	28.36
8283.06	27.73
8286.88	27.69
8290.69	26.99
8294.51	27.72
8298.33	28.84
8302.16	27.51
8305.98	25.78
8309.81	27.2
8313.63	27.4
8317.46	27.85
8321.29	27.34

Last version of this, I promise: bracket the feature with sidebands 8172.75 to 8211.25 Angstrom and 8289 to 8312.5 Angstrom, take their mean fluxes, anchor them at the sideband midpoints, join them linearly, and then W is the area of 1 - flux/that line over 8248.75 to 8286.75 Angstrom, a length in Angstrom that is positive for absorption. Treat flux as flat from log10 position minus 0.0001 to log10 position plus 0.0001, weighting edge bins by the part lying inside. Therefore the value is -1.4 Angstrom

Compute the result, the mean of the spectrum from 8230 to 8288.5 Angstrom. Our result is 27.9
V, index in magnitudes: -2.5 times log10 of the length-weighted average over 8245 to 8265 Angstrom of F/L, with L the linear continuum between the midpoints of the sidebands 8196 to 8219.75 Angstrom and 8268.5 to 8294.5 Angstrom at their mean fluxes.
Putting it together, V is -0.034 mag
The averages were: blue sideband 25.9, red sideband 27.6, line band 27.9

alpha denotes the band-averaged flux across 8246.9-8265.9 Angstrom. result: 27.9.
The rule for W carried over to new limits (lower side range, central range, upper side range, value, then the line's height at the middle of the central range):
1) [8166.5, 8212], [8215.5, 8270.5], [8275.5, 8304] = -1.65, 26.9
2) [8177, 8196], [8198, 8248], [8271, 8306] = -2.67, 25.8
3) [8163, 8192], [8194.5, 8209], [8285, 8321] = 0.92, 26.7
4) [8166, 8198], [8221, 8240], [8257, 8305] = -0.90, 26.7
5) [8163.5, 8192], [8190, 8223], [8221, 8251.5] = 2.02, 27.2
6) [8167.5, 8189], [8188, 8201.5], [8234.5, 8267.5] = 1.26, 26.8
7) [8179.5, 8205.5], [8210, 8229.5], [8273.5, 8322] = -1.09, 25.4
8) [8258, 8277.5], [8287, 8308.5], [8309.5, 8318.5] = 0.19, 27.6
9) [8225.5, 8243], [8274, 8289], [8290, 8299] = 0.16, 27.9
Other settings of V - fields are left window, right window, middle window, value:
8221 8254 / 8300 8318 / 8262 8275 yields -0.015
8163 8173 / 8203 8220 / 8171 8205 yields 0.074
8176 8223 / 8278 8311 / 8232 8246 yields -0.064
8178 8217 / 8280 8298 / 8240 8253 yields -0.044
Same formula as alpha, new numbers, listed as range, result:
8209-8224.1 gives 26.4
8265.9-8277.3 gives 27.5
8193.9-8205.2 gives 24.2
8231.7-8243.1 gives 27.9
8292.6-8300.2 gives 28.3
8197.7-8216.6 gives 26.4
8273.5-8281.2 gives 27.4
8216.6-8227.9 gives 26.8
